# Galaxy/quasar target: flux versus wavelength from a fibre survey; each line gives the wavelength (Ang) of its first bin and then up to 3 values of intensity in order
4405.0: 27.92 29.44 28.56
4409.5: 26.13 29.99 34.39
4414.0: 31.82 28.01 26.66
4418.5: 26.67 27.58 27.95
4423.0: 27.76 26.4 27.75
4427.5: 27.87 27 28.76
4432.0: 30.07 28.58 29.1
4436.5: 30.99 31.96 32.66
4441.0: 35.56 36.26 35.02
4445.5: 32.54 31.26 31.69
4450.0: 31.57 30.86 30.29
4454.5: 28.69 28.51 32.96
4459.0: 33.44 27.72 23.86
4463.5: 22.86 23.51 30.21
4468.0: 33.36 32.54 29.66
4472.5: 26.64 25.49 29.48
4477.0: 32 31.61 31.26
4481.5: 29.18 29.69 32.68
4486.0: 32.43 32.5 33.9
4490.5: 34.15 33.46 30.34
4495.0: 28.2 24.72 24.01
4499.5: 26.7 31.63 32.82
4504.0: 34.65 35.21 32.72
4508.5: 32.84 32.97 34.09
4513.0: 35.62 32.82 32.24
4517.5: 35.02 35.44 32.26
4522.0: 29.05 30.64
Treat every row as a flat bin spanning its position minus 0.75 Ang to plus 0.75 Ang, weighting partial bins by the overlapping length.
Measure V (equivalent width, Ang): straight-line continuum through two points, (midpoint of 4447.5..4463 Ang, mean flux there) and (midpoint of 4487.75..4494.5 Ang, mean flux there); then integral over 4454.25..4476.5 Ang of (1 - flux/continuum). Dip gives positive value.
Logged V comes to 1.5 Ang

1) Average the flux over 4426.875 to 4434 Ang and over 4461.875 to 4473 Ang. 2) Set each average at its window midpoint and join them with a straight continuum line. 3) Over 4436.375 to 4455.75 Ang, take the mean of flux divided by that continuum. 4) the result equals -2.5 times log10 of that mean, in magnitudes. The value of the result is -0.14 mag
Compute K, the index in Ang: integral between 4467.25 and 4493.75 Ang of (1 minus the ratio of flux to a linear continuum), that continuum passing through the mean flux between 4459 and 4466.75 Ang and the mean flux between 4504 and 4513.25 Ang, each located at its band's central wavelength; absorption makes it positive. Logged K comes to -1.9 Ang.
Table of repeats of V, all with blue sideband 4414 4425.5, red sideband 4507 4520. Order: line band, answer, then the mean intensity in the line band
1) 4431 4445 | -1.6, 32.2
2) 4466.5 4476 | 0.4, 29.6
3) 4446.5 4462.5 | -0.2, 30.2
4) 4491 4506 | 1.2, 30.2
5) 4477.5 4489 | 0.1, 31.5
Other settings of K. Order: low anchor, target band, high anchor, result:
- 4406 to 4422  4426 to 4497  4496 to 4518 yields 0.10 Ang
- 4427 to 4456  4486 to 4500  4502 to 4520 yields 1.33 Ang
